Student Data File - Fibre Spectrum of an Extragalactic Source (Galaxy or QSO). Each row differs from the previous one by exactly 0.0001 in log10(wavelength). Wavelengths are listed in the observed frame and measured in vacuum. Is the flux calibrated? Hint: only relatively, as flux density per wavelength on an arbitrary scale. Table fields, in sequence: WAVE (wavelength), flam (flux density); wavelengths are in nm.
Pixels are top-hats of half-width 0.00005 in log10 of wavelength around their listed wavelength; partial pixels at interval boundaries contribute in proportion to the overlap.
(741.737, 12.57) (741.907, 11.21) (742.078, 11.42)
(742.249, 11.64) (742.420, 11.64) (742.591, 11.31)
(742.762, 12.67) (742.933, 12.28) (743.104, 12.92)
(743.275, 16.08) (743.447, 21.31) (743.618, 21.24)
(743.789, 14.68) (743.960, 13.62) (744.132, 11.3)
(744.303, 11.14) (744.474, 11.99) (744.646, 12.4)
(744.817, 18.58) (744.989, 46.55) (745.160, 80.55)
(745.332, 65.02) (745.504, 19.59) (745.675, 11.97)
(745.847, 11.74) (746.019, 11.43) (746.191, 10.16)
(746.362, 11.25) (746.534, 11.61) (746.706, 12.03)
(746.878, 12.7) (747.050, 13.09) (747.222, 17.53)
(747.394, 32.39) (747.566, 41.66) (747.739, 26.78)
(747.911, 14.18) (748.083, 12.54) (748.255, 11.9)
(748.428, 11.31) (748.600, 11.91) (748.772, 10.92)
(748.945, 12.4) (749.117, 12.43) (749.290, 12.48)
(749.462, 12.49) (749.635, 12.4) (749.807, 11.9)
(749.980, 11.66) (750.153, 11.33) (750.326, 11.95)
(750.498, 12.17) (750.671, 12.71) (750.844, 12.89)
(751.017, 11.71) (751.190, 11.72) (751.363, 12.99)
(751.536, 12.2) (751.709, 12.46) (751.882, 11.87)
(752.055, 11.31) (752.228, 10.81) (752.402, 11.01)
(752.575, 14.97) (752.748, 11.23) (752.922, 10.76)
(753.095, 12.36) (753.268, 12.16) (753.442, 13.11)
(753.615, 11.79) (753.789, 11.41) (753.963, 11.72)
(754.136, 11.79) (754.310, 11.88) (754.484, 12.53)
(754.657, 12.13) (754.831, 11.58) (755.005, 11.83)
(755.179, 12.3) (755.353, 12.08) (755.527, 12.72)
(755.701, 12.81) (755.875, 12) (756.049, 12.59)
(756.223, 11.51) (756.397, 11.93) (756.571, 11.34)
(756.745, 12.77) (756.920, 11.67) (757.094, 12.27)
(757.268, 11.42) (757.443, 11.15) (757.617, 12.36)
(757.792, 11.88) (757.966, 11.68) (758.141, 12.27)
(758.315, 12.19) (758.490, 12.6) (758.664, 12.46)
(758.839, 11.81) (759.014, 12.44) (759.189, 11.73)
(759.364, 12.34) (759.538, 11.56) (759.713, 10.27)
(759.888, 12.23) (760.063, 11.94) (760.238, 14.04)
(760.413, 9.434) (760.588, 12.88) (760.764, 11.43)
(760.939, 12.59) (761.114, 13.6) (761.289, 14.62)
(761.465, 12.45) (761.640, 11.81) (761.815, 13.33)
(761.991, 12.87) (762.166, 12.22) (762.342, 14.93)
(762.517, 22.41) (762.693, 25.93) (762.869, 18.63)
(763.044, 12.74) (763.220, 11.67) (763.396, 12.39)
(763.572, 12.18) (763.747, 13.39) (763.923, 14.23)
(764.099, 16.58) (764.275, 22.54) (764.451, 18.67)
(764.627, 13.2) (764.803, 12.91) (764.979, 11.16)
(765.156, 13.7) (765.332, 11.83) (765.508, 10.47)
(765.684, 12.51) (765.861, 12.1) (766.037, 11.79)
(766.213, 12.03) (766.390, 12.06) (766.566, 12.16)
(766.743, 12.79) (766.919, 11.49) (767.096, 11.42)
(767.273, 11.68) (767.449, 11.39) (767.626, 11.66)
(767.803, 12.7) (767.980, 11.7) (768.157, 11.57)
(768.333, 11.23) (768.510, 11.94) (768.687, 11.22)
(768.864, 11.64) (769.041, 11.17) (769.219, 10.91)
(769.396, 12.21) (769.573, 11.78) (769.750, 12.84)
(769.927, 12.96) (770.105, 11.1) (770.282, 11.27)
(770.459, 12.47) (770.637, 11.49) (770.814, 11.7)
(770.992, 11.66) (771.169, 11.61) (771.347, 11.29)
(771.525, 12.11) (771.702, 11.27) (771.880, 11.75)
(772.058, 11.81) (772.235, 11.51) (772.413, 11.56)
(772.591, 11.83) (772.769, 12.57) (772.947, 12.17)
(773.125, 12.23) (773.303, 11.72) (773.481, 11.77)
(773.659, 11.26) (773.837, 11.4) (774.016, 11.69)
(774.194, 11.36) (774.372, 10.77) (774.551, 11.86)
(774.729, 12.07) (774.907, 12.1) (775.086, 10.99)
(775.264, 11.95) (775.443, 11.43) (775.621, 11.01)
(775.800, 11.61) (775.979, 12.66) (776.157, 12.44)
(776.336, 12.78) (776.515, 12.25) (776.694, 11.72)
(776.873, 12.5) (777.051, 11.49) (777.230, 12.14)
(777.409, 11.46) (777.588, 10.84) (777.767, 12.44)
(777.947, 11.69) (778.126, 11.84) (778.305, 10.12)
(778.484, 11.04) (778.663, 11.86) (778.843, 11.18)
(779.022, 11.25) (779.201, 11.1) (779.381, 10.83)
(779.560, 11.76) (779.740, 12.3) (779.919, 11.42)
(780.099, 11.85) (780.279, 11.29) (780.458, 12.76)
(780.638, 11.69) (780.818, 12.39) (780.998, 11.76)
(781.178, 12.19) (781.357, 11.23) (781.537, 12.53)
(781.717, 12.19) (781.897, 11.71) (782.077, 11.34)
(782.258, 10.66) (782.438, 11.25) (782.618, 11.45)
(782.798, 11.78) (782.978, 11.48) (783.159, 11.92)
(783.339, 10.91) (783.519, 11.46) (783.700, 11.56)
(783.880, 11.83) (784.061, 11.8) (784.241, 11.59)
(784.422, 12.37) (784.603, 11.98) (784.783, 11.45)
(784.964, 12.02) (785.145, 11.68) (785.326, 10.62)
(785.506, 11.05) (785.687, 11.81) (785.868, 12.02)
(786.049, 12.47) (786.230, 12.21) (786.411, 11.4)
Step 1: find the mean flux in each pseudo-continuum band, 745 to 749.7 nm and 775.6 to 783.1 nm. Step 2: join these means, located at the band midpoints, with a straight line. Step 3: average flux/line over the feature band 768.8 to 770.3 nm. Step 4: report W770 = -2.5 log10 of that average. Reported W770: 0.20 mag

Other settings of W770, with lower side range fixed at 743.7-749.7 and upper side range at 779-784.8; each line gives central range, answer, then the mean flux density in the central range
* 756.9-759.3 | 0.35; 12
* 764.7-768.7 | 0.24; 11.9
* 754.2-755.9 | 0.38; 12.2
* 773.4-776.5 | 0.12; 11.7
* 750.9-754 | 0.43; 12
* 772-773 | 0.15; 11.9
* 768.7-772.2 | 0.20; 11.7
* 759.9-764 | 0.14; 14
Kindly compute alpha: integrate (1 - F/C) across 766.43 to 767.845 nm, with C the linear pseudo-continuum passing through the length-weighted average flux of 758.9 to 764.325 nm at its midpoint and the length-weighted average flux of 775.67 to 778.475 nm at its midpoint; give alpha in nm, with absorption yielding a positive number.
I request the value 0.13 nm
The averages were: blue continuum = 13.8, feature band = 11.9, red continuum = 11.8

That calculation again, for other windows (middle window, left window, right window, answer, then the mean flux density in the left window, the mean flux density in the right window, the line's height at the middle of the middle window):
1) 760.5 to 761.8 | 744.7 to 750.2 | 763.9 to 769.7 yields 0.16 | 19.5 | 12.6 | 14.6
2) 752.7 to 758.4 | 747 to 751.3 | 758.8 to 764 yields 0.89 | 15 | 13.5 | 14.2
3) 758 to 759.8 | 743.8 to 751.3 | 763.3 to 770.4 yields 0.33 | 17.6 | 12.6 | 14.6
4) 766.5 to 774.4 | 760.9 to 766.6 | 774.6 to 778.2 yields 0.73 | 14.1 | 11.9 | 12.9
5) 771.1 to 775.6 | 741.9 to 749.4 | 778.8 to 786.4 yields 0.54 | 18.1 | 11.7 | 13.3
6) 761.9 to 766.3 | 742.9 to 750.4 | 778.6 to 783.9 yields 0.10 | 18.1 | 11.6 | 14.8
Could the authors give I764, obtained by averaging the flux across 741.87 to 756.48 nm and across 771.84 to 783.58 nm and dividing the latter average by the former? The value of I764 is 0.77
